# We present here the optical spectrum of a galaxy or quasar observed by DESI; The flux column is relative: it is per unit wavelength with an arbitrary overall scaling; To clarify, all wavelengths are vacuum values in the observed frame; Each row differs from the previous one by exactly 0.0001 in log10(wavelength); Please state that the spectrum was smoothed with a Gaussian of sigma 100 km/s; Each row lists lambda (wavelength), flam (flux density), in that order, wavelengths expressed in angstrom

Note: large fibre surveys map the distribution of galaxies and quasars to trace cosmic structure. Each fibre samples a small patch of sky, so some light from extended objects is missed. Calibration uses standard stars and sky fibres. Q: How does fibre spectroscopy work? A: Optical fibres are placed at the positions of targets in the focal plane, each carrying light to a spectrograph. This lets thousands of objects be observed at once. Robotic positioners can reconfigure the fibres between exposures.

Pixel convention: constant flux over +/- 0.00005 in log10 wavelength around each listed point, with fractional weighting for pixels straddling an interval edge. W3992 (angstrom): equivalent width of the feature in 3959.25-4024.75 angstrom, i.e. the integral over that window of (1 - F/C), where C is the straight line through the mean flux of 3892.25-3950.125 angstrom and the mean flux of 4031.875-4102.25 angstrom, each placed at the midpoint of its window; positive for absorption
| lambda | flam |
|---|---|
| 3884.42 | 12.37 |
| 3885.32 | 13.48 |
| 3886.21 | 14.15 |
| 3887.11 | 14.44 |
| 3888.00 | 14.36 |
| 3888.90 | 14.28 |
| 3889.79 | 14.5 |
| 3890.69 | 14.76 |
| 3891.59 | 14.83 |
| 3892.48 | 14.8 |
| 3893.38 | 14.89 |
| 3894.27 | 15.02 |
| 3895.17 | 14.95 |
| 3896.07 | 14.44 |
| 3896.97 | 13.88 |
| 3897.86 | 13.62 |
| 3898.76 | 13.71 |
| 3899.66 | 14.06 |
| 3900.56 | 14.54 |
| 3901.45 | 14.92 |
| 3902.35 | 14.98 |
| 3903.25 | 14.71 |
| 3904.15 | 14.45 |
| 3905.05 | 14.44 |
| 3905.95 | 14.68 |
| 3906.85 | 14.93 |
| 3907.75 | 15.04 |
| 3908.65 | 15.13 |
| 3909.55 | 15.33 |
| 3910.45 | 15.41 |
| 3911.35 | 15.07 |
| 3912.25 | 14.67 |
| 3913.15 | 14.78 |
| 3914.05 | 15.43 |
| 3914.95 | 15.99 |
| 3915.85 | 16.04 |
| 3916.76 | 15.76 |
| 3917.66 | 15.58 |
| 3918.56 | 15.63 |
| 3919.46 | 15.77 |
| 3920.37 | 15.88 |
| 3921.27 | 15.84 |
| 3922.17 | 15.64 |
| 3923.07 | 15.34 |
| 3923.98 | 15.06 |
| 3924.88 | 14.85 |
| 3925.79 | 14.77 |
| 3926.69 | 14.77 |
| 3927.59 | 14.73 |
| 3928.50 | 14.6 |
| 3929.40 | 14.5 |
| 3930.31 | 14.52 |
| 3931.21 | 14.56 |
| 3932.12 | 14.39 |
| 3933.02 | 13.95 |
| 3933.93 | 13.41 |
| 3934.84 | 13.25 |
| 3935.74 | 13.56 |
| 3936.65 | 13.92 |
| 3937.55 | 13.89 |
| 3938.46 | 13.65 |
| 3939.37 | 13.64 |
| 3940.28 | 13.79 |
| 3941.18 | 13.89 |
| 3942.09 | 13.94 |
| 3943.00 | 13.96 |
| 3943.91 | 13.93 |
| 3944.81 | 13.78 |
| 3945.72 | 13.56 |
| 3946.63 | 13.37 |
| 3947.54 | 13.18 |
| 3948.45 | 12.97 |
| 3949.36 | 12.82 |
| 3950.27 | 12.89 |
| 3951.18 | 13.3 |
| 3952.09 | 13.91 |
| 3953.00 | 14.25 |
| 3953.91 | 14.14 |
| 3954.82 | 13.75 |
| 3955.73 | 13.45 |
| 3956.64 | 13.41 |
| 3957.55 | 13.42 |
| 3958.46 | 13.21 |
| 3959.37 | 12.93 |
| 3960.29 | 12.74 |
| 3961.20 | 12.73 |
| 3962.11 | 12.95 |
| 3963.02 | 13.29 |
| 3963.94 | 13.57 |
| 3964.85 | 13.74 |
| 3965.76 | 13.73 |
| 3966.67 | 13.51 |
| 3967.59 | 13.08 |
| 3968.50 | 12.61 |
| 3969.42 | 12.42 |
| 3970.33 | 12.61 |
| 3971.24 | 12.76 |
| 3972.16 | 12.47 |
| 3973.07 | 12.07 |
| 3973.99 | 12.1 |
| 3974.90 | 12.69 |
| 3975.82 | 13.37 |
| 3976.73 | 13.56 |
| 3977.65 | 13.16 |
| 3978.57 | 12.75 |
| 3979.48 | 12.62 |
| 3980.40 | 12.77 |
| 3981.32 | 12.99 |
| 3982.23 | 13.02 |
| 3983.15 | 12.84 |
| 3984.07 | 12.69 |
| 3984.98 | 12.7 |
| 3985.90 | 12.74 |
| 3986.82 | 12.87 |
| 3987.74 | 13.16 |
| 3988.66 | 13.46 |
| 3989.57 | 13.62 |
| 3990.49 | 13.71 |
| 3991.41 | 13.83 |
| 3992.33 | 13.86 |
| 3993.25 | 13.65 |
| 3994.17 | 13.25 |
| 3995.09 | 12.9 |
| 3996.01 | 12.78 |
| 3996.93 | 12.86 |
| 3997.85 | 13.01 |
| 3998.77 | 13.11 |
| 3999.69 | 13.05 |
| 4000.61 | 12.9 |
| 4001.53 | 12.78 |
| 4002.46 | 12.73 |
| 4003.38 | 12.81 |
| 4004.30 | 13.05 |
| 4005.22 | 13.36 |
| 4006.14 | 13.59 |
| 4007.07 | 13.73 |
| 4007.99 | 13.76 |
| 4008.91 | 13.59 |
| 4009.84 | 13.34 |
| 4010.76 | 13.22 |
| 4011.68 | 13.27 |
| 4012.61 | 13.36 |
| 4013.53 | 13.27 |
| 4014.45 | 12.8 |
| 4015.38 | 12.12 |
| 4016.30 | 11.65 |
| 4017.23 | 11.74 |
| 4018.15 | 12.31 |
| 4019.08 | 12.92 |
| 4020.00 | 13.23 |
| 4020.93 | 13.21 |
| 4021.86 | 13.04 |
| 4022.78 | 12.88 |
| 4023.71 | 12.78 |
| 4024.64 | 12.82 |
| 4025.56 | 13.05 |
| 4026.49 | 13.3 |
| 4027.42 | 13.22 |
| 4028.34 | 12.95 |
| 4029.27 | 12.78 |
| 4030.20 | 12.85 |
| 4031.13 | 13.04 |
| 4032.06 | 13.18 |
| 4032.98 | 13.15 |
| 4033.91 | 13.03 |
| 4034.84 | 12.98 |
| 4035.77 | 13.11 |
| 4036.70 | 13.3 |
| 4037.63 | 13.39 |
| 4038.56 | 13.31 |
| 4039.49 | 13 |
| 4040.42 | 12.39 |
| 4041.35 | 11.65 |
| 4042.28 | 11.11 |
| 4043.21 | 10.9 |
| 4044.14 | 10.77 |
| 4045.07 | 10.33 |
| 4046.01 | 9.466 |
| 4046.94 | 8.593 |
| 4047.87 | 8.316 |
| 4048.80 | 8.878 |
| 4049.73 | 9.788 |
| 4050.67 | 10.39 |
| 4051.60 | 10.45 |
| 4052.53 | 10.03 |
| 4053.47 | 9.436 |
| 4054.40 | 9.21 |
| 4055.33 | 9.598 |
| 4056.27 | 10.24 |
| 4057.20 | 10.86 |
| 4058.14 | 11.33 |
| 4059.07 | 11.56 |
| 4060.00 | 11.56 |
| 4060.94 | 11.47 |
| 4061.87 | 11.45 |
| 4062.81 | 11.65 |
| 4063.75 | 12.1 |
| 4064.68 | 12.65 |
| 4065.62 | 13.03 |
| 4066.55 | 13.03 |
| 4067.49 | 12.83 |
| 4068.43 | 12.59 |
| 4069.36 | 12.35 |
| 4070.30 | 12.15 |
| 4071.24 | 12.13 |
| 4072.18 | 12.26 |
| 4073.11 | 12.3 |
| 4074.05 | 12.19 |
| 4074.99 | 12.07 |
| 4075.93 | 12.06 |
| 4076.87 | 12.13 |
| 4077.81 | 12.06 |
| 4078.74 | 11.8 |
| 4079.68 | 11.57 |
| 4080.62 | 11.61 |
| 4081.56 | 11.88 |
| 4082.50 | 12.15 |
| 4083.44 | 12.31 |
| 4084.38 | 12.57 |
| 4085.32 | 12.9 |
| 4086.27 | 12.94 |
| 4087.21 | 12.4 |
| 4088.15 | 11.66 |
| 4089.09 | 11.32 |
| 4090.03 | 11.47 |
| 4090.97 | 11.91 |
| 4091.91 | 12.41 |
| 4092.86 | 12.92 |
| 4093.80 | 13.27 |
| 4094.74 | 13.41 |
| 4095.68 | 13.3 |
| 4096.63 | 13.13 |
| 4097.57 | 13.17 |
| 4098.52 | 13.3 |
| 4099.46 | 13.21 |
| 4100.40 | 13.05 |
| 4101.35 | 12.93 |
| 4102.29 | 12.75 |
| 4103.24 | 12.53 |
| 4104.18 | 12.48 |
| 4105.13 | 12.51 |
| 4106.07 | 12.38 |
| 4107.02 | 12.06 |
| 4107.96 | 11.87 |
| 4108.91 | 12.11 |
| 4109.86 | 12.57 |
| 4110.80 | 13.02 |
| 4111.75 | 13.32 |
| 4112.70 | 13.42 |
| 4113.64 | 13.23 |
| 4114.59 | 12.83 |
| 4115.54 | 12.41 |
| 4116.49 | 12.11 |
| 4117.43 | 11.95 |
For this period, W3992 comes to 1.1 angstrom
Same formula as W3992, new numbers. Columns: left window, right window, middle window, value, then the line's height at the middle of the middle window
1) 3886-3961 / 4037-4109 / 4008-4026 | -0.2 angstrom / 12.8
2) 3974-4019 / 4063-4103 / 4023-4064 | 3.7 angstrom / 12.7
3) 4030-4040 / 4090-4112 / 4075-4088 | 0.7 angstrom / 12.8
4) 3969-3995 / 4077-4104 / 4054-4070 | 1.3 angstrom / 12.6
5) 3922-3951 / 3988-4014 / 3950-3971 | 0.7 angstrom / 13.7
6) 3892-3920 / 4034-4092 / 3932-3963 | 1.2 angstrom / 14.1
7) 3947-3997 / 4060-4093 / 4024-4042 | -0.6 angstrom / 12.6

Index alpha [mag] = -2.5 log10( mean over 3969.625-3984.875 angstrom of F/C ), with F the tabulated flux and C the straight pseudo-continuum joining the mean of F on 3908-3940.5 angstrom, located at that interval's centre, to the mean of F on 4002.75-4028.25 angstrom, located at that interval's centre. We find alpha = 0.08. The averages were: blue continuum 14.8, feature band 12.8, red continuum 13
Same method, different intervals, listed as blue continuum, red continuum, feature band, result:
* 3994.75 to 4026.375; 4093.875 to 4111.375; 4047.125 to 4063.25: 0.24 mag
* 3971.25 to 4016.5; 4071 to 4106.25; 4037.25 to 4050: 0.17 mag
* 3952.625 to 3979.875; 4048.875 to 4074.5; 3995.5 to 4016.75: -0.06 mag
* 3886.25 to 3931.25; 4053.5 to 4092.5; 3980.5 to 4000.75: 0.02 mag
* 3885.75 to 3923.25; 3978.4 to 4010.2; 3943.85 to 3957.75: 0.04 mag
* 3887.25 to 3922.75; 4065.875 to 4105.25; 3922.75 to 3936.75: 0.02 mag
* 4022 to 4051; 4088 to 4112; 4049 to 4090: 0.06 mag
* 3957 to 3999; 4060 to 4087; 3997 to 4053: 0.02 mag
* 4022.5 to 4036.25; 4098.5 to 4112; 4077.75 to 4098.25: 0.03 mag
